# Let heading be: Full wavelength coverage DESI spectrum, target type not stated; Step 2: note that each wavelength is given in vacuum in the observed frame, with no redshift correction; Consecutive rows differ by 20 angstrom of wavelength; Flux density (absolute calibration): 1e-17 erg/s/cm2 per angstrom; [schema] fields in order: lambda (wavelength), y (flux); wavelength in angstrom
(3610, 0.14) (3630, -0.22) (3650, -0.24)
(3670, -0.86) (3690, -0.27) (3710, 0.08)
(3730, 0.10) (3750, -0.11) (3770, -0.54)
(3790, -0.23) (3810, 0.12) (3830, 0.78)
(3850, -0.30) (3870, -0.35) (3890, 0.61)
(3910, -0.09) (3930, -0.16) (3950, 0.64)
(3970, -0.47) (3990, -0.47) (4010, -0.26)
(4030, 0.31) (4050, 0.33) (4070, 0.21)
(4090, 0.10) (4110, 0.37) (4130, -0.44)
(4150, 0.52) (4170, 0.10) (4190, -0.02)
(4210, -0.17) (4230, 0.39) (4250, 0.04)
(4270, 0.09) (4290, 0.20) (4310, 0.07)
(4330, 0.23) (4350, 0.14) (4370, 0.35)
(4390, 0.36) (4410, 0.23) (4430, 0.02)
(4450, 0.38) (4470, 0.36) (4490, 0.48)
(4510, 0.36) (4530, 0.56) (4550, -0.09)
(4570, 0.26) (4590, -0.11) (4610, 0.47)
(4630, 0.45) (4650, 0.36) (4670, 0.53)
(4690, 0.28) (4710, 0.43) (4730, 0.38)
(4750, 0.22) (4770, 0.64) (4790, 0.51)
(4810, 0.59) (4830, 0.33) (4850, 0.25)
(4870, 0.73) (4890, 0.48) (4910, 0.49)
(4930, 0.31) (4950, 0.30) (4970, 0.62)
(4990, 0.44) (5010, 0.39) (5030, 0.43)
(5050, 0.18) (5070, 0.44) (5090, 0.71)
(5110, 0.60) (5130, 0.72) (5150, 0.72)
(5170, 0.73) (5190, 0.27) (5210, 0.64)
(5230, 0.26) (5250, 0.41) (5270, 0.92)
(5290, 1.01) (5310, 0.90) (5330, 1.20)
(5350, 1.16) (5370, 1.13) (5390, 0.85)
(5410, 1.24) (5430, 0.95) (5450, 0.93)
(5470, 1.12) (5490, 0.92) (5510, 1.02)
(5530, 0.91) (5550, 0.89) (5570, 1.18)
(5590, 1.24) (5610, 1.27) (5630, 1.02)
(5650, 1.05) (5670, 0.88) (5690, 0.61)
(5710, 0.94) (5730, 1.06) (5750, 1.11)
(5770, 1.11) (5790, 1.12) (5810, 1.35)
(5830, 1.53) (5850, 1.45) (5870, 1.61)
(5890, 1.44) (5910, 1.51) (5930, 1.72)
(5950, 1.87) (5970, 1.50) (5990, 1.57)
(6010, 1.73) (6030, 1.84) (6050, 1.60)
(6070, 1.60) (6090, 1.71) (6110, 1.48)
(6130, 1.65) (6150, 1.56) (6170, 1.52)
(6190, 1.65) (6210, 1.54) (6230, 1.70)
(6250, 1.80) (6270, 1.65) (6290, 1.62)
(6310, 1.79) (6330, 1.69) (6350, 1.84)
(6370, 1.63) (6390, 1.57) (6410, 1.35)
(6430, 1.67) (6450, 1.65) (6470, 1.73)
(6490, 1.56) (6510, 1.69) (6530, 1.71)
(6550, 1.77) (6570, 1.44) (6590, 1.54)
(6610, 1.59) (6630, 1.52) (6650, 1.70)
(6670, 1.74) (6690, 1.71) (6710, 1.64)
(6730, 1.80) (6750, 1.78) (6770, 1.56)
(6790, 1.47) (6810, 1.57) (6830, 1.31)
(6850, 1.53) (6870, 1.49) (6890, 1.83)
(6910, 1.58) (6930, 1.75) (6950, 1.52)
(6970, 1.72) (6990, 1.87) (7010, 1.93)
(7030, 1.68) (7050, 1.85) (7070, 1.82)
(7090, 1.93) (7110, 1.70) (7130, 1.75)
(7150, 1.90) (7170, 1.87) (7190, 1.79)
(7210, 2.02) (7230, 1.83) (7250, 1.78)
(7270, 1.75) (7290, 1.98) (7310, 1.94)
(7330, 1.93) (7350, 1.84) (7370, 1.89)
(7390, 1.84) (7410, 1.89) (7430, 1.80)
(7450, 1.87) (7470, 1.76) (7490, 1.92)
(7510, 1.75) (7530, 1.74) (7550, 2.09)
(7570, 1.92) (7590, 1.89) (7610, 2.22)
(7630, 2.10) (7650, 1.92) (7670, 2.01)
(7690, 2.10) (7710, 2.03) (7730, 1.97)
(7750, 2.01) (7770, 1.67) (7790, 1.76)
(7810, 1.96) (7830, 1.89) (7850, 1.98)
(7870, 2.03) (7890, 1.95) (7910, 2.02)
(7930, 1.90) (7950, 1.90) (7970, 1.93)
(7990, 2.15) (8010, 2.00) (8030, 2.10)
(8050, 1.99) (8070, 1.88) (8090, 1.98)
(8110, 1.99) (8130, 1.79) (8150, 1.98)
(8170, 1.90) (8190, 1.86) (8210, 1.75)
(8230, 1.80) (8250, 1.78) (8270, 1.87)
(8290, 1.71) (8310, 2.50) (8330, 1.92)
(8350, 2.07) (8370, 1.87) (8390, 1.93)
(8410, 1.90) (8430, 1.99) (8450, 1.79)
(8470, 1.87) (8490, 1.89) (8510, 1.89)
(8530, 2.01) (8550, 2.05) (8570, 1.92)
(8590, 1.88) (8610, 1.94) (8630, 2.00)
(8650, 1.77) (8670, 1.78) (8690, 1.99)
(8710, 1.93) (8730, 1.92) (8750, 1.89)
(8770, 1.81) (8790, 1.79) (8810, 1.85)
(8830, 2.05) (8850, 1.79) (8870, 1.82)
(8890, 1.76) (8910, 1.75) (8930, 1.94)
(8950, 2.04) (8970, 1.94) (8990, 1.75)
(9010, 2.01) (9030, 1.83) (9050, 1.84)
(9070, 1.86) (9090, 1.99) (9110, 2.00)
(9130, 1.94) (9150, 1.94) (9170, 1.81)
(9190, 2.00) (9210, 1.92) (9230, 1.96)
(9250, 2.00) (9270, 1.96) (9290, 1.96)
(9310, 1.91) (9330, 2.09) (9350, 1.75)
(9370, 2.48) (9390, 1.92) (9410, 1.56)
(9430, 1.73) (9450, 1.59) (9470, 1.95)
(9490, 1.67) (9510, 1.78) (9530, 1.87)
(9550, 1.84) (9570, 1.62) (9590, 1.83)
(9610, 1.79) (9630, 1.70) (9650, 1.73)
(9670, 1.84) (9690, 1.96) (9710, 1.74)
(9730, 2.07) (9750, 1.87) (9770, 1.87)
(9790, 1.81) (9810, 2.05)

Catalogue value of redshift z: 0.319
